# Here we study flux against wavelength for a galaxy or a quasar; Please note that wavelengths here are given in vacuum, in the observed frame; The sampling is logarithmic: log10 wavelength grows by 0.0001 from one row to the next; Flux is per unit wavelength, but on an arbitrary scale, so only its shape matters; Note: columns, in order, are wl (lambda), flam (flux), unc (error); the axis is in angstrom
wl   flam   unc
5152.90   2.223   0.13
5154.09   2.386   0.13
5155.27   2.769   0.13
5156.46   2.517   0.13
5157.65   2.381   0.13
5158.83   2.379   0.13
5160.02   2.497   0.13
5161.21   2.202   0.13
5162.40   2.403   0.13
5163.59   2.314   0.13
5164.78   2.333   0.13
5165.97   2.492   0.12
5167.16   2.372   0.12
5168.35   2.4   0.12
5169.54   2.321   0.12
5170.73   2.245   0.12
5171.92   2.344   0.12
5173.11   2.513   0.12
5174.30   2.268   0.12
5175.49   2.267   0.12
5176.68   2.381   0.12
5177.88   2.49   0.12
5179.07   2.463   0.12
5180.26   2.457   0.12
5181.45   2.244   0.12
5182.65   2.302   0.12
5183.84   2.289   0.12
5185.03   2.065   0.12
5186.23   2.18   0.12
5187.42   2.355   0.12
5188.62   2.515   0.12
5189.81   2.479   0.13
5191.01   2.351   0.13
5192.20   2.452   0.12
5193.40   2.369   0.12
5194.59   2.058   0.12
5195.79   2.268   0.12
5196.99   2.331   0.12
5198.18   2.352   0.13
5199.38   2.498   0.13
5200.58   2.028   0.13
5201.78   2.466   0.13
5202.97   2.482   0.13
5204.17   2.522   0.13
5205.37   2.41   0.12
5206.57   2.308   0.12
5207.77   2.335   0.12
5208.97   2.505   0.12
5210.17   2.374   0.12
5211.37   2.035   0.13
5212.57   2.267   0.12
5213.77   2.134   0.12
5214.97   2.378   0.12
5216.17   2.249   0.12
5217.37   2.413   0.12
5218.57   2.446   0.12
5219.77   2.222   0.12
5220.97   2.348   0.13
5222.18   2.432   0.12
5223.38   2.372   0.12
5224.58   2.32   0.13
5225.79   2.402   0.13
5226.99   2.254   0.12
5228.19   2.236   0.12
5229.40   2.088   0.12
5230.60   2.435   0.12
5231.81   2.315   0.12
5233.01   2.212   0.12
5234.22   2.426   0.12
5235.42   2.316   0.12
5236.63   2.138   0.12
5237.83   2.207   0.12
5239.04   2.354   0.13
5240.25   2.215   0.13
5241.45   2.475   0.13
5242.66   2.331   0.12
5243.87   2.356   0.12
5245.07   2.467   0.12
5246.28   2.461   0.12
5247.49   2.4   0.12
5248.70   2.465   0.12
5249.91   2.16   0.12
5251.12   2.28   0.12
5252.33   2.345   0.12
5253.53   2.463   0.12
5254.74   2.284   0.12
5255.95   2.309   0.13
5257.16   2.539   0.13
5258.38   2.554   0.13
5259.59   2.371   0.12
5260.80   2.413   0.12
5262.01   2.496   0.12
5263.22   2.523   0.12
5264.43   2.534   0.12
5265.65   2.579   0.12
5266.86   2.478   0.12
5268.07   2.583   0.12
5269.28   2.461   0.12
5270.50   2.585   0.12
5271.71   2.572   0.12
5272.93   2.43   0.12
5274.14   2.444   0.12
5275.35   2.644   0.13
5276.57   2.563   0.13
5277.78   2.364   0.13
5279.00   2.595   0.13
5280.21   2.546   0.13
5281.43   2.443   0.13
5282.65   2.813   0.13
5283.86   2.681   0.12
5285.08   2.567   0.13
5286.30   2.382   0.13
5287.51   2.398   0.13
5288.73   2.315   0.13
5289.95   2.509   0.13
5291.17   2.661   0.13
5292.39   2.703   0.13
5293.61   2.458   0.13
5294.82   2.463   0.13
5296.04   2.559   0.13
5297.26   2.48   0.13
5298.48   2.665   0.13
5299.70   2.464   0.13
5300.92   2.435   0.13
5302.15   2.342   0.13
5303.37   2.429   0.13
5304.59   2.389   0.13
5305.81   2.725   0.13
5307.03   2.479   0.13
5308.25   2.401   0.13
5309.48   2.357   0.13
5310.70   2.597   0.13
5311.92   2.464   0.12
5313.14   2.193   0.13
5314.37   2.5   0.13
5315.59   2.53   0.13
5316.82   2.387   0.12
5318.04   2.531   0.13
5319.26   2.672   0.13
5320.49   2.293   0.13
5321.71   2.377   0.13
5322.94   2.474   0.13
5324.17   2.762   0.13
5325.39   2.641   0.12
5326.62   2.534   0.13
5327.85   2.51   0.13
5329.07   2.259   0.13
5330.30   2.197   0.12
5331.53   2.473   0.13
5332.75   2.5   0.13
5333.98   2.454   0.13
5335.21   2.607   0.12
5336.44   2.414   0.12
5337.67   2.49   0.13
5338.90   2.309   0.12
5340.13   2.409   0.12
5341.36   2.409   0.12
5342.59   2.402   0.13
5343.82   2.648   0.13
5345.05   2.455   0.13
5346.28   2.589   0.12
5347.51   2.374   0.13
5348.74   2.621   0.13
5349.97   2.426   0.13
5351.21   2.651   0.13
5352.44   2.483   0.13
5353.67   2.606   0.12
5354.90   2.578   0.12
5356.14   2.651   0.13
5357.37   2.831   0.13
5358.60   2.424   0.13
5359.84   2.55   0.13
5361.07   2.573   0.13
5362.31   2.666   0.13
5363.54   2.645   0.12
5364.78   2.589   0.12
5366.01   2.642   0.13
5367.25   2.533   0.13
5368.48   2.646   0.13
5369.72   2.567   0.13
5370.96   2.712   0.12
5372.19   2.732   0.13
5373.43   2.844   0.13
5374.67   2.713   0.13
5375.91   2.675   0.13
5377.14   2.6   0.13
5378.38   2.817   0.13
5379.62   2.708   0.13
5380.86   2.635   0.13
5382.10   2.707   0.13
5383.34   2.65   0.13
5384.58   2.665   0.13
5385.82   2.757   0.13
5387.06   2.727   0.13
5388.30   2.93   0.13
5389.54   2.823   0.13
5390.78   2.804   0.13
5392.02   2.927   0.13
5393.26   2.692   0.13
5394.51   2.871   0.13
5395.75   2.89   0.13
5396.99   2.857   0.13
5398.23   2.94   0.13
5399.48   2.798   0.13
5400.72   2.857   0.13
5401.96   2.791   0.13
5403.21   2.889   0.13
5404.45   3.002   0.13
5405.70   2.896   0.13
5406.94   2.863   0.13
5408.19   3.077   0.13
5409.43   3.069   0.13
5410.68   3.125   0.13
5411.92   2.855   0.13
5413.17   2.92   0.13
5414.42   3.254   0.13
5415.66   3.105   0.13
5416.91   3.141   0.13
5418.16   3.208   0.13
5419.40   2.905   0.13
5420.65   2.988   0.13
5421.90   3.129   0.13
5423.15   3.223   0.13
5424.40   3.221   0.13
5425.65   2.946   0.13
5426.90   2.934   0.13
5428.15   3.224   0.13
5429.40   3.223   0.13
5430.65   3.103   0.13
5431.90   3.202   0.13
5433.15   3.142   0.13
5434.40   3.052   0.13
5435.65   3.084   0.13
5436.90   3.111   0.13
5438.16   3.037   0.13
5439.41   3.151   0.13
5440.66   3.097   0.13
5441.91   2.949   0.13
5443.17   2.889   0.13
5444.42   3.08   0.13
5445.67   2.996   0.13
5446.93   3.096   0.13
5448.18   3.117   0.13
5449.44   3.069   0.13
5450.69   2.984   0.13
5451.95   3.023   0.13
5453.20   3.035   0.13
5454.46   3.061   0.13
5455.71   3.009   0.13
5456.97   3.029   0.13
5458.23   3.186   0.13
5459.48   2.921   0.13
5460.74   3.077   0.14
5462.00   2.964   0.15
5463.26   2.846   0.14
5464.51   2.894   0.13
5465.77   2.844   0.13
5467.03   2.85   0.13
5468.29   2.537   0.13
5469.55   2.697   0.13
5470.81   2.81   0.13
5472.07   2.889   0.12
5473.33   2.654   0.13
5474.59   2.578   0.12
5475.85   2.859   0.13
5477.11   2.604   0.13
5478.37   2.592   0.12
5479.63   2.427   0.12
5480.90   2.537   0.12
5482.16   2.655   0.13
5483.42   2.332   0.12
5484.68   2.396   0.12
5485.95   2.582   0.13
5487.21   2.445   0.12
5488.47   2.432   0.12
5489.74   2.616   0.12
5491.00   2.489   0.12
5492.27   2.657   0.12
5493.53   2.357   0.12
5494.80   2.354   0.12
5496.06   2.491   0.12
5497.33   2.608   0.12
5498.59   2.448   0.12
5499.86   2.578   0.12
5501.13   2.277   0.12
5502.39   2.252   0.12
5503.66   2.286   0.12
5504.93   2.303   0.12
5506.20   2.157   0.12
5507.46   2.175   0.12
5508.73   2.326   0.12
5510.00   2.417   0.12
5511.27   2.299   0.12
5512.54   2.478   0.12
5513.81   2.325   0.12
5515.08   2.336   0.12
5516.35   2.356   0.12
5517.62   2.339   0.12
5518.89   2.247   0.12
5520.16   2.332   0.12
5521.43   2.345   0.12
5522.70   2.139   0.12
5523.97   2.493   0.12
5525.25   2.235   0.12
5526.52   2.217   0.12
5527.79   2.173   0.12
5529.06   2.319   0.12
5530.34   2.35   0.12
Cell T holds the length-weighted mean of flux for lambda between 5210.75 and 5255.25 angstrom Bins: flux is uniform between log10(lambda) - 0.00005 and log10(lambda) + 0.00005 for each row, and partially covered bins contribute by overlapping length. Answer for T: 2.32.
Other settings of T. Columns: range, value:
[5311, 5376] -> 2.53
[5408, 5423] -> 3.07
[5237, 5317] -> 2.46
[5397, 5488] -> 2.93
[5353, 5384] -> 2.65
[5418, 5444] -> 3.08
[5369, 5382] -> 2.7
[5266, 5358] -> 2.5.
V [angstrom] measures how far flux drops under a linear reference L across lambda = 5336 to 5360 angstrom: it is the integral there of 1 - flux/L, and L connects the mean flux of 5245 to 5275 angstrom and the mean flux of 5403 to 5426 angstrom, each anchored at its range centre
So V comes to 2.4 angstrom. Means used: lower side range 2.45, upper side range 3.05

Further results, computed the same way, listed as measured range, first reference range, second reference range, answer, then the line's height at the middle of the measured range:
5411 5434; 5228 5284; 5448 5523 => -4.9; 2.55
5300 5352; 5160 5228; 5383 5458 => 4.8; 2.72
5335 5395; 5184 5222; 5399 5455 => 4.6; 2.85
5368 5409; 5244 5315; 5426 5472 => 0.4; 2.82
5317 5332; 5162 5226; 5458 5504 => 0.0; 2.47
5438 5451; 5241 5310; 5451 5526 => -2.5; 2.55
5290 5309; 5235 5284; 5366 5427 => 0.4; 2.57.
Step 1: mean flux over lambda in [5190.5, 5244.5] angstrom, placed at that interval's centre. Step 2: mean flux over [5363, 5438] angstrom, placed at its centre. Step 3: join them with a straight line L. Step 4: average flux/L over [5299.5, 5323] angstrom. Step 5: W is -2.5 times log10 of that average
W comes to 0.071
